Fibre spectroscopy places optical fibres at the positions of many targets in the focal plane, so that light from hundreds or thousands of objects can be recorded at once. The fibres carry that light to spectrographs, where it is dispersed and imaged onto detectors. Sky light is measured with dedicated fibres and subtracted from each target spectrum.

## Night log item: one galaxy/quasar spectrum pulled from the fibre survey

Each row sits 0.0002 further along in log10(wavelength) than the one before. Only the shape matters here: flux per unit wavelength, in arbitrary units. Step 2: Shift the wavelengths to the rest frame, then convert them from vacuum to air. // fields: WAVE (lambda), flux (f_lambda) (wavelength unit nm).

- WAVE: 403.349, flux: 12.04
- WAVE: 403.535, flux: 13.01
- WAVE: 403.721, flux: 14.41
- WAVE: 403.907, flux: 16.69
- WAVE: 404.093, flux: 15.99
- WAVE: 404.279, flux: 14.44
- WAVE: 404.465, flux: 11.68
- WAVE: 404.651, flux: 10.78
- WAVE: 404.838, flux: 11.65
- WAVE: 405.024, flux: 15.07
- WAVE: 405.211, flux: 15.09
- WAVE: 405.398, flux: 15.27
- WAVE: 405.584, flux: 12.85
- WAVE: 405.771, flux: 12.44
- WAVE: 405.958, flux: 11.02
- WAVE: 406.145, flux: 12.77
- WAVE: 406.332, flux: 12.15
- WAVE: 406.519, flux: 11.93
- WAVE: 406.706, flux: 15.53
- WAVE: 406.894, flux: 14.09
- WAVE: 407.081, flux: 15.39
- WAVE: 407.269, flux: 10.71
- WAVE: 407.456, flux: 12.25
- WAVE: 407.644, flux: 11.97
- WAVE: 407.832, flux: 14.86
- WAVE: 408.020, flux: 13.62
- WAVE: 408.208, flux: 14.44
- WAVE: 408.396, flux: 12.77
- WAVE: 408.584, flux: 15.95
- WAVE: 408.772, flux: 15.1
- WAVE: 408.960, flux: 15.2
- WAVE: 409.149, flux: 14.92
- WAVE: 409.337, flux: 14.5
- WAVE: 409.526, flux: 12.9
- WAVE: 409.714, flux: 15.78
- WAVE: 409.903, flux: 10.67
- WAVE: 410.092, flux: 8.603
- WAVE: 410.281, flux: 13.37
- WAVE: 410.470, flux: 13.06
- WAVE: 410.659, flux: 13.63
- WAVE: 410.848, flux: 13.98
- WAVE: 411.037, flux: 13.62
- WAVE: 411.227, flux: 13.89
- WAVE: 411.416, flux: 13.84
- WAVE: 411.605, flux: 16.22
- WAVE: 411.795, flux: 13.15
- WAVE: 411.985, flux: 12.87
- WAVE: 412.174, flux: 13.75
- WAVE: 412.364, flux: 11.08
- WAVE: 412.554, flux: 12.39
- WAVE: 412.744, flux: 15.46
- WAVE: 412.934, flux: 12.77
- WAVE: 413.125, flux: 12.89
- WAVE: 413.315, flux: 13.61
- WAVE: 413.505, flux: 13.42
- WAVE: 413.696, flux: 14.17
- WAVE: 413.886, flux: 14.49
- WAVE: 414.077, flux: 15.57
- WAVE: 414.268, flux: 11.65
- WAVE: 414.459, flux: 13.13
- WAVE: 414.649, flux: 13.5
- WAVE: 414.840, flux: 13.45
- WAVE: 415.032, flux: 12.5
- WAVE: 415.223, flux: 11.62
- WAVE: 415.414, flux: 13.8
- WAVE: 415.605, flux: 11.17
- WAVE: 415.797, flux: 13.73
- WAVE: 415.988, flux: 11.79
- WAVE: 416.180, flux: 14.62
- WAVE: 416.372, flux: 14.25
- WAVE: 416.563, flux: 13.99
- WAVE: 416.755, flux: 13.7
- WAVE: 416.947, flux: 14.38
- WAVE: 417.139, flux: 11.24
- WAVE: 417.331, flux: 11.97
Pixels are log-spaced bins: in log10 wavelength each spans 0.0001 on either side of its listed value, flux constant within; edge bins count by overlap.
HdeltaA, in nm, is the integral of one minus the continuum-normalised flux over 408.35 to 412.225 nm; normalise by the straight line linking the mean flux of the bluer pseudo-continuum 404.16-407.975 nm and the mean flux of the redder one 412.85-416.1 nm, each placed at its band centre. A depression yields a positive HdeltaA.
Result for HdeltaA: -0.17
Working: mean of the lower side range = 13.1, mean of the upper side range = 13.1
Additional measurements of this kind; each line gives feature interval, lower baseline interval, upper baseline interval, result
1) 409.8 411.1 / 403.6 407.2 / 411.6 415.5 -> 0.100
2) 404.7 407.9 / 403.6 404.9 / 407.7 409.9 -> 0.182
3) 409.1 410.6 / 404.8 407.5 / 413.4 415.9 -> 0.037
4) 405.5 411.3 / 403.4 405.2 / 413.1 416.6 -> 0.104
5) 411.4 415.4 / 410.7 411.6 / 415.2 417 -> 0.099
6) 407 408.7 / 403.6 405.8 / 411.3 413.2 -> 0.019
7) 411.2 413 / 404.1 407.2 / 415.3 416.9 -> -0.024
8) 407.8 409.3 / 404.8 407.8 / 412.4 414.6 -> -0.146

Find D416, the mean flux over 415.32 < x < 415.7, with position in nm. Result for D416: 12.5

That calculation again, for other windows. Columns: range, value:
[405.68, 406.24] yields 12.1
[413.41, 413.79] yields 13.8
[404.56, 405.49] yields 13.6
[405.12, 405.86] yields 13.9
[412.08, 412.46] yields 12.4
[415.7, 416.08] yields 12.8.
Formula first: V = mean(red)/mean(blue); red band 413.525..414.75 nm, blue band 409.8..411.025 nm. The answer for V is 1.1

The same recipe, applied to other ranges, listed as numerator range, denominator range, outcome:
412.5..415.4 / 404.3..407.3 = 1.02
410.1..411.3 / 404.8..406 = 0.98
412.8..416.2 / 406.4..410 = 0.96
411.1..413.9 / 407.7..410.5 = 0.99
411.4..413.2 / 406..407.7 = 1.04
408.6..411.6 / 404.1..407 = 1.04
